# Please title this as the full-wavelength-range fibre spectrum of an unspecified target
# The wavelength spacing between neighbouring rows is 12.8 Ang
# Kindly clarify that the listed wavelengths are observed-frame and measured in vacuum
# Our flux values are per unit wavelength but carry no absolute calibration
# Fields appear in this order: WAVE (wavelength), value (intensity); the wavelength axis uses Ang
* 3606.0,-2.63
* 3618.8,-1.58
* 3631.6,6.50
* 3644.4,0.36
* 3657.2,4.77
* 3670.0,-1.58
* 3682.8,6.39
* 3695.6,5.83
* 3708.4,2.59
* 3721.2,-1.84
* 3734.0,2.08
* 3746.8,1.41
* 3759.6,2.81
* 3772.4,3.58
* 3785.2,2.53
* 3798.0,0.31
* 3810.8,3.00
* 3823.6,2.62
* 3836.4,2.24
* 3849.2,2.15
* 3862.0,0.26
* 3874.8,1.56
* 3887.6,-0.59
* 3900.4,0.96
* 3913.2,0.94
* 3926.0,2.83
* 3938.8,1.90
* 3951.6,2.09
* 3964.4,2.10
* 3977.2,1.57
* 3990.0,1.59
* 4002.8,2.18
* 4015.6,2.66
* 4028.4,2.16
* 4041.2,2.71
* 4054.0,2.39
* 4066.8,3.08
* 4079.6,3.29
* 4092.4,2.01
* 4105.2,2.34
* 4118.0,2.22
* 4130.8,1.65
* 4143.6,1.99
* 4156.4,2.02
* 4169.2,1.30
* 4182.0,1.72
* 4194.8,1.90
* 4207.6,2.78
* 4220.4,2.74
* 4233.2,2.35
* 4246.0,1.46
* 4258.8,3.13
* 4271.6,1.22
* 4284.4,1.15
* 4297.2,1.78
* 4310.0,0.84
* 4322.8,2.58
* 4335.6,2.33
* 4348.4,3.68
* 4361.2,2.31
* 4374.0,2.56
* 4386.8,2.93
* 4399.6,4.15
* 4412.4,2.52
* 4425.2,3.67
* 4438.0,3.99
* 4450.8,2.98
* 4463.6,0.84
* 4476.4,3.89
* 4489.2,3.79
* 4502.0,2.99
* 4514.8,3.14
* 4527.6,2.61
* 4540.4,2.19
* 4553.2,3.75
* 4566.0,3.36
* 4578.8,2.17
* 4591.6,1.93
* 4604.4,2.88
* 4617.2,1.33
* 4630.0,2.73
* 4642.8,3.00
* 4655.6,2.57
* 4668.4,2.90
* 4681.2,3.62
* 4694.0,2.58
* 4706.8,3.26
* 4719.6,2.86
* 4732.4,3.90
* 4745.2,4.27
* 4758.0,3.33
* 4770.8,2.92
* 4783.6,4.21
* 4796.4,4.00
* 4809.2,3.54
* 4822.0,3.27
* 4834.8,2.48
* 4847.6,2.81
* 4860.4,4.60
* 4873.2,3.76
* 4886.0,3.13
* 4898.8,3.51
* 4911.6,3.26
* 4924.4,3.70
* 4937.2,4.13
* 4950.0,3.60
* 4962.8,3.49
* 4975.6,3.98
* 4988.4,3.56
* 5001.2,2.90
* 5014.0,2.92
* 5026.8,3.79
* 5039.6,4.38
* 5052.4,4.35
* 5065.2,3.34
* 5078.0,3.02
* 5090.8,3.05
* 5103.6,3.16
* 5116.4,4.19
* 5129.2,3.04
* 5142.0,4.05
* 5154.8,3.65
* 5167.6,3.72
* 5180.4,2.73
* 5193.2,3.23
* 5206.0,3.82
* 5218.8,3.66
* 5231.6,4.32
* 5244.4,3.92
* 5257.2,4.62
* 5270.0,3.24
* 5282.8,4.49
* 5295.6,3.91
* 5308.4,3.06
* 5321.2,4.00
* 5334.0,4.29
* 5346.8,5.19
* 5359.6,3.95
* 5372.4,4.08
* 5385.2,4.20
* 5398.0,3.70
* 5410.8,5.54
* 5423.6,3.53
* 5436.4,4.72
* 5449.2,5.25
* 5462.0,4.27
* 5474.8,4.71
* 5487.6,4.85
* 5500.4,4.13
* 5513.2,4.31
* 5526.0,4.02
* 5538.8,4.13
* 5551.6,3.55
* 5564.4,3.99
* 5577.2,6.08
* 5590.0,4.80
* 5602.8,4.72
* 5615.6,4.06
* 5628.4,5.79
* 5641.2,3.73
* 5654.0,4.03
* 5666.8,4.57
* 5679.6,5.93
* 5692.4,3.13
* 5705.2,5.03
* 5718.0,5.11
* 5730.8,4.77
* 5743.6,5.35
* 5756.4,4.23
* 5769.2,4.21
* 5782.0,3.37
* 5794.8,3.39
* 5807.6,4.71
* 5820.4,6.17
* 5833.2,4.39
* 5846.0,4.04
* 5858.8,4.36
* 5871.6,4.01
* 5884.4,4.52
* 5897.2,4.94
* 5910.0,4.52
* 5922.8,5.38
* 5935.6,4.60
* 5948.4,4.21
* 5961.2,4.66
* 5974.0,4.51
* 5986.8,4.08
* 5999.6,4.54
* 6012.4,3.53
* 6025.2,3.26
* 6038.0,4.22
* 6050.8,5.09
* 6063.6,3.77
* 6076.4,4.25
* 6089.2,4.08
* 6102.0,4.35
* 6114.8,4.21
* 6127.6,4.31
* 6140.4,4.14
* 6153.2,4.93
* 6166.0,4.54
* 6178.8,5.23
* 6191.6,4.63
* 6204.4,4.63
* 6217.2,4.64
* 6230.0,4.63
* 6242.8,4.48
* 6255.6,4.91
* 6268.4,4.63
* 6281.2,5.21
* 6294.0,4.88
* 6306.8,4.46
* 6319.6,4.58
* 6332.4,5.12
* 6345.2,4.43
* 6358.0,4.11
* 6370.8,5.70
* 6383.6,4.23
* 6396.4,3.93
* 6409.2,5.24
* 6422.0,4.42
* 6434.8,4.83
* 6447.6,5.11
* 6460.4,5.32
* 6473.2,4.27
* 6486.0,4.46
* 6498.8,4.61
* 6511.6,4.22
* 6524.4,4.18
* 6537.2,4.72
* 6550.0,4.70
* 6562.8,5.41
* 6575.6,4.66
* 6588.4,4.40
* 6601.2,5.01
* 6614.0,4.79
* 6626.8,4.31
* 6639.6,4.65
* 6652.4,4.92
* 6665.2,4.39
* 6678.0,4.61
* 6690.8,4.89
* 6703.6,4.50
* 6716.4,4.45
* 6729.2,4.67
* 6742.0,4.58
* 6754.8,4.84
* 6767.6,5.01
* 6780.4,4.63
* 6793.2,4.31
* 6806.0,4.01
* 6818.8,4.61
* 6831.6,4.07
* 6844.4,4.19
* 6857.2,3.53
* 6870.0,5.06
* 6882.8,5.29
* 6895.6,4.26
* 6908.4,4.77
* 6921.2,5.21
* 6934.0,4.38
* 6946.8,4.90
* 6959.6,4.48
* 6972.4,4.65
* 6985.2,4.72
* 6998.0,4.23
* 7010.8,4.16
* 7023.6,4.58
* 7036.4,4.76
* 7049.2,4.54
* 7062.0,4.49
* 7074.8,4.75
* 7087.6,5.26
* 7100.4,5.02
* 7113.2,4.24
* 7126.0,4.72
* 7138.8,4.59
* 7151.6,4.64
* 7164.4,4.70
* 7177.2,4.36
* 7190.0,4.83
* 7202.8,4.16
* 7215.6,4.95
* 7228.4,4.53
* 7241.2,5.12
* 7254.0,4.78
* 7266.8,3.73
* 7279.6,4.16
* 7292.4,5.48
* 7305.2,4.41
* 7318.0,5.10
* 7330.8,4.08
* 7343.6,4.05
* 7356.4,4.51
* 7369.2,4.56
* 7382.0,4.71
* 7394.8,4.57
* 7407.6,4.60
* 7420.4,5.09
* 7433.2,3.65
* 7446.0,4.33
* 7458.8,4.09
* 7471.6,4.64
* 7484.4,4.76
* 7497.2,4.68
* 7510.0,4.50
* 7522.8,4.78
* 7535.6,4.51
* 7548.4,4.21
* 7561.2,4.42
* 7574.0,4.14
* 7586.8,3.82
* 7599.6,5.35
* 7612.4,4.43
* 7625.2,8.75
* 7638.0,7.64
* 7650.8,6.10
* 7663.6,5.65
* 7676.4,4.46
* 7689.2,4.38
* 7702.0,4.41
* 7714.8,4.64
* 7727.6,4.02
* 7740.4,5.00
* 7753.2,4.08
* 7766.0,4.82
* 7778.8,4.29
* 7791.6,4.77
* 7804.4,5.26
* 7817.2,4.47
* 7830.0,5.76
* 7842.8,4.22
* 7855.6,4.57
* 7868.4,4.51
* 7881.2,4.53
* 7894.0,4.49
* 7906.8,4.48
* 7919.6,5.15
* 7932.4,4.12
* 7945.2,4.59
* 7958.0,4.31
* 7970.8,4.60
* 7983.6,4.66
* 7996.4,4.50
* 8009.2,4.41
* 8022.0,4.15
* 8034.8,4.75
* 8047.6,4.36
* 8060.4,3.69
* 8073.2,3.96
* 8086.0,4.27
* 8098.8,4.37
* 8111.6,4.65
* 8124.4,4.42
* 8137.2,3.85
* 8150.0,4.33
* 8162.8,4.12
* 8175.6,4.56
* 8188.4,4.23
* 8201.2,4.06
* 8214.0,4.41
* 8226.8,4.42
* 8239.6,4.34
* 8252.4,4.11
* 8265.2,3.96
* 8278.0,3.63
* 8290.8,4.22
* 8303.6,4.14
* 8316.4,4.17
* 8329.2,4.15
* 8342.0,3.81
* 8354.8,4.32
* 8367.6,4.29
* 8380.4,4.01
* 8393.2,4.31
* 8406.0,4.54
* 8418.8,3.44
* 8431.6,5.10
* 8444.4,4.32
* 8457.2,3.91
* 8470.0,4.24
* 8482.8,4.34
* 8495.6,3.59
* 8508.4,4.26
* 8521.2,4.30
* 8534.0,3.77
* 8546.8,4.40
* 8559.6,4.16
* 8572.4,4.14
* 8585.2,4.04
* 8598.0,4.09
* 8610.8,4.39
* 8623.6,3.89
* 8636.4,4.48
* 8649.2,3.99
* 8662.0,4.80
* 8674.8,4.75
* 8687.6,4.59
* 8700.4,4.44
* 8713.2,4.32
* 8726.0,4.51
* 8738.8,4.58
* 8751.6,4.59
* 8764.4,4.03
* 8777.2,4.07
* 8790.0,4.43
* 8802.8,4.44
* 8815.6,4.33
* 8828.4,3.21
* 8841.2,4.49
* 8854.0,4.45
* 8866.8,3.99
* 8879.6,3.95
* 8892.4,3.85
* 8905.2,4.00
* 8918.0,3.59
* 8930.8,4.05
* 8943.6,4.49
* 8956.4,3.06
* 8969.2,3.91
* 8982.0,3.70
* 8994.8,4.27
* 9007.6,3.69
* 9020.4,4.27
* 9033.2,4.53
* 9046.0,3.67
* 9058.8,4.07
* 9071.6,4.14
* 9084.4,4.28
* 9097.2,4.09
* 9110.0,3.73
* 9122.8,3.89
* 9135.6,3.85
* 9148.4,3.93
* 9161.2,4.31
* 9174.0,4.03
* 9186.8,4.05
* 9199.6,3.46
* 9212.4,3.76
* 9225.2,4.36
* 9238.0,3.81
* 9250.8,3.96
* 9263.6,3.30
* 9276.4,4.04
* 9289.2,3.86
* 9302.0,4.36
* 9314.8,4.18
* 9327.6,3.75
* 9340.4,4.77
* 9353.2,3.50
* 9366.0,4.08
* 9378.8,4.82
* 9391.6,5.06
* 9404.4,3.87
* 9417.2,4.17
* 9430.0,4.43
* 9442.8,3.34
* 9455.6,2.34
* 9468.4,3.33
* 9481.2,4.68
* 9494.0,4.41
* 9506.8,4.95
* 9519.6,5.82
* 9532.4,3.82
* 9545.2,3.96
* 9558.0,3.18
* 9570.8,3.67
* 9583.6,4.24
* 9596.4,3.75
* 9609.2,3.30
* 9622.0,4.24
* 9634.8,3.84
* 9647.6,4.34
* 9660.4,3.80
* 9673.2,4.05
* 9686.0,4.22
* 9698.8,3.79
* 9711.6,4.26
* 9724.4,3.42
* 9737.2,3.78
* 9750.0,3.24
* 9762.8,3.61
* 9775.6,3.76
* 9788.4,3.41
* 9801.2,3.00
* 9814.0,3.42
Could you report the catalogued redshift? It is 0.16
